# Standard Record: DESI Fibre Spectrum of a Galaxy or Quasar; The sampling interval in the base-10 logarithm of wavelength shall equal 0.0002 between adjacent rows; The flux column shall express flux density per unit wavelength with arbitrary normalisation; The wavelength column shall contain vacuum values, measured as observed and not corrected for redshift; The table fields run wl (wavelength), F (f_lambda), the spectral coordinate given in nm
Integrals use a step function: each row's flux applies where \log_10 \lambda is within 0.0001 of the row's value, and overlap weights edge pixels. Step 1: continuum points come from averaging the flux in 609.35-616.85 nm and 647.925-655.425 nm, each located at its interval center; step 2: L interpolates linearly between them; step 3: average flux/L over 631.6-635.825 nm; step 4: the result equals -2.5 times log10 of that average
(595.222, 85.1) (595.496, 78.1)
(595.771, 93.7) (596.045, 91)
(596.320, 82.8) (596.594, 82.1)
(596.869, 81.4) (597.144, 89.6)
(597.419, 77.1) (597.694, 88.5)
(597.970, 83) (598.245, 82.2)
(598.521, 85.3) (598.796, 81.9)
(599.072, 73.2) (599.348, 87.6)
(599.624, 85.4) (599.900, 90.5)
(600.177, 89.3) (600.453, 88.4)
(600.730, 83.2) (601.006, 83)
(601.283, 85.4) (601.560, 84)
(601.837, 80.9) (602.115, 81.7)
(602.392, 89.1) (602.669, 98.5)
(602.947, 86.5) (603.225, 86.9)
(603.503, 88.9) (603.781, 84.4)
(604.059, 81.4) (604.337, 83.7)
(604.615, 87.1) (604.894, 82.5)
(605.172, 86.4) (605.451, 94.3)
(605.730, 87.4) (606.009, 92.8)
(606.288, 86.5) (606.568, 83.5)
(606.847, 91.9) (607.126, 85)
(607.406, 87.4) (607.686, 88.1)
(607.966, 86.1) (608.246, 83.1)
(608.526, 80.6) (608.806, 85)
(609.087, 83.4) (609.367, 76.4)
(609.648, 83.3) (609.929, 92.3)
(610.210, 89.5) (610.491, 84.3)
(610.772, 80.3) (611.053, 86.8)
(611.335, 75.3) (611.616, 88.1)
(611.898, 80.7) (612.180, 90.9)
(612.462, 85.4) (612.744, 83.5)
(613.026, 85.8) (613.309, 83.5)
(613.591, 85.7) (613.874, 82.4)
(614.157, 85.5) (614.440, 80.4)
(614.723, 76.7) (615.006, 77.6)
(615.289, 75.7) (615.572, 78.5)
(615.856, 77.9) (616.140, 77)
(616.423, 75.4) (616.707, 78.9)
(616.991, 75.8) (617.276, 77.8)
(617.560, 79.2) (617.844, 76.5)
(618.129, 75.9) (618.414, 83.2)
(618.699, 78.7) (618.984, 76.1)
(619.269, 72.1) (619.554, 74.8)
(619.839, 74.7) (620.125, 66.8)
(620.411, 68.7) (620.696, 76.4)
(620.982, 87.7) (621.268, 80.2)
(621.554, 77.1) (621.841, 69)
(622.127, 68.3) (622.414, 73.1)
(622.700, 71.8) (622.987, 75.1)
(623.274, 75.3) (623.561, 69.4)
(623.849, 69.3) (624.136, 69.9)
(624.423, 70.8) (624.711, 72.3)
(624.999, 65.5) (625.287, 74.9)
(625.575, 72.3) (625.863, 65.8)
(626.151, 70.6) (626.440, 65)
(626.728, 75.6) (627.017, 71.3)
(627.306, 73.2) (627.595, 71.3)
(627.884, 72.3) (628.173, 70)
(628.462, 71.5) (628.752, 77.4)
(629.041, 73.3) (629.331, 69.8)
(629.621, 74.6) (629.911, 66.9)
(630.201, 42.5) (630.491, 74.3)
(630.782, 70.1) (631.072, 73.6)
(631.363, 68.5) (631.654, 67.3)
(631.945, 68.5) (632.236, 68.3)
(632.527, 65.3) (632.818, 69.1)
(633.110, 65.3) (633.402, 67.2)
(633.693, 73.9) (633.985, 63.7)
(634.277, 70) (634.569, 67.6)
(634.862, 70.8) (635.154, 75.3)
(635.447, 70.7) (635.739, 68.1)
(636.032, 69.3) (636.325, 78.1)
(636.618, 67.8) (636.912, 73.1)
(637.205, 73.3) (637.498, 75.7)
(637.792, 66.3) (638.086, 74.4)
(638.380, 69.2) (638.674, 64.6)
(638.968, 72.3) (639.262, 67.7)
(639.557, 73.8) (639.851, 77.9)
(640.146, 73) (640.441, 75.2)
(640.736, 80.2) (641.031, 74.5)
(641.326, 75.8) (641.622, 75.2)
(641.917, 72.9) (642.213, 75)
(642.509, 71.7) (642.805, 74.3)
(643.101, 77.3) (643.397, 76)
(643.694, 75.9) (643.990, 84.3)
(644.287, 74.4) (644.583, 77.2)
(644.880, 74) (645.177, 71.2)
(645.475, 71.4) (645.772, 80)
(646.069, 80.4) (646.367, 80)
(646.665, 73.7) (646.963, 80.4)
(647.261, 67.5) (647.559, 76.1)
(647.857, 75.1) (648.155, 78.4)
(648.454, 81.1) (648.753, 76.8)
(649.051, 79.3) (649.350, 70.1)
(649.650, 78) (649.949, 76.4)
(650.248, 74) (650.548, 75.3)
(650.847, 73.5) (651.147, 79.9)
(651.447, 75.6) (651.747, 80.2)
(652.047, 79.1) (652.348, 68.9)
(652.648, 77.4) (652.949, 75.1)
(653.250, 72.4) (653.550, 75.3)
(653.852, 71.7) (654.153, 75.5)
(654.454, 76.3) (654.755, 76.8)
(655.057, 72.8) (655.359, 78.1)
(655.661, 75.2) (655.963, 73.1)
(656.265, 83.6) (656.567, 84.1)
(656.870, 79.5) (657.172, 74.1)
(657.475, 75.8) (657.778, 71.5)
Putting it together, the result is 0.15 mag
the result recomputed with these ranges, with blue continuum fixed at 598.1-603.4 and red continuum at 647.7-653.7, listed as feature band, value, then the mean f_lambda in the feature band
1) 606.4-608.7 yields -0.02 mag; 85.7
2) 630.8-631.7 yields 0.14 mag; 70.1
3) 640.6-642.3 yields 0.03 mag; 75.6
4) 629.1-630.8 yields 0.20 mag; 66.4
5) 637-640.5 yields 0.09 mag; 71.9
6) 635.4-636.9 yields 0.11 mag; 71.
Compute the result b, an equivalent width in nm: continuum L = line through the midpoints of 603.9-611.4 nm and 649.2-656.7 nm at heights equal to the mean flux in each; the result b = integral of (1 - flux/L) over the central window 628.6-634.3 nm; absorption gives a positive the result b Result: 0.85 nm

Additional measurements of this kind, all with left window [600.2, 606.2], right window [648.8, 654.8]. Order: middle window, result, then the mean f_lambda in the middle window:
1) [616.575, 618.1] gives 0.107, 77.5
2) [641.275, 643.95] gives 0.082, 75.2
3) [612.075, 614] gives -0.020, 85.2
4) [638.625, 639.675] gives 0.113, 69.9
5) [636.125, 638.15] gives 0.163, 72.5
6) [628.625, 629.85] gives 0.113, 73.3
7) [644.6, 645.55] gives 0.051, 72.9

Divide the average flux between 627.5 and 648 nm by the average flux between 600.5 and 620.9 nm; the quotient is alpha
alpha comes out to 0.87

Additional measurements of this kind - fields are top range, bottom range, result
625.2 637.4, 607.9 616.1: 0.84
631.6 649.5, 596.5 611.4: 0.86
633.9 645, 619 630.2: 1.02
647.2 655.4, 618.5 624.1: 1.02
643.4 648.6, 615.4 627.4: 1.03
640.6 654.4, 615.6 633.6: 1.05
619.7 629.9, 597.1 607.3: 0.84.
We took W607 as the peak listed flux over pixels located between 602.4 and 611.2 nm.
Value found 98.5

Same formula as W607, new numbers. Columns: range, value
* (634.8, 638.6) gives 78.1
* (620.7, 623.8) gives 87.7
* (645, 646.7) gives 80.4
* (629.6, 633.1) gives 74.6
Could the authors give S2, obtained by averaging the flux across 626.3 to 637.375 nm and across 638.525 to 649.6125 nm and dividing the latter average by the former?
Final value 1.08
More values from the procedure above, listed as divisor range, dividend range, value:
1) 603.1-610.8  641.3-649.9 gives 0.88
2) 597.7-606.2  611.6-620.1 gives 0.93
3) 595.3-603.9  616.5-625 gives 0.87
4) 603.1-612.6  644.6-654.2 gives 0.89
